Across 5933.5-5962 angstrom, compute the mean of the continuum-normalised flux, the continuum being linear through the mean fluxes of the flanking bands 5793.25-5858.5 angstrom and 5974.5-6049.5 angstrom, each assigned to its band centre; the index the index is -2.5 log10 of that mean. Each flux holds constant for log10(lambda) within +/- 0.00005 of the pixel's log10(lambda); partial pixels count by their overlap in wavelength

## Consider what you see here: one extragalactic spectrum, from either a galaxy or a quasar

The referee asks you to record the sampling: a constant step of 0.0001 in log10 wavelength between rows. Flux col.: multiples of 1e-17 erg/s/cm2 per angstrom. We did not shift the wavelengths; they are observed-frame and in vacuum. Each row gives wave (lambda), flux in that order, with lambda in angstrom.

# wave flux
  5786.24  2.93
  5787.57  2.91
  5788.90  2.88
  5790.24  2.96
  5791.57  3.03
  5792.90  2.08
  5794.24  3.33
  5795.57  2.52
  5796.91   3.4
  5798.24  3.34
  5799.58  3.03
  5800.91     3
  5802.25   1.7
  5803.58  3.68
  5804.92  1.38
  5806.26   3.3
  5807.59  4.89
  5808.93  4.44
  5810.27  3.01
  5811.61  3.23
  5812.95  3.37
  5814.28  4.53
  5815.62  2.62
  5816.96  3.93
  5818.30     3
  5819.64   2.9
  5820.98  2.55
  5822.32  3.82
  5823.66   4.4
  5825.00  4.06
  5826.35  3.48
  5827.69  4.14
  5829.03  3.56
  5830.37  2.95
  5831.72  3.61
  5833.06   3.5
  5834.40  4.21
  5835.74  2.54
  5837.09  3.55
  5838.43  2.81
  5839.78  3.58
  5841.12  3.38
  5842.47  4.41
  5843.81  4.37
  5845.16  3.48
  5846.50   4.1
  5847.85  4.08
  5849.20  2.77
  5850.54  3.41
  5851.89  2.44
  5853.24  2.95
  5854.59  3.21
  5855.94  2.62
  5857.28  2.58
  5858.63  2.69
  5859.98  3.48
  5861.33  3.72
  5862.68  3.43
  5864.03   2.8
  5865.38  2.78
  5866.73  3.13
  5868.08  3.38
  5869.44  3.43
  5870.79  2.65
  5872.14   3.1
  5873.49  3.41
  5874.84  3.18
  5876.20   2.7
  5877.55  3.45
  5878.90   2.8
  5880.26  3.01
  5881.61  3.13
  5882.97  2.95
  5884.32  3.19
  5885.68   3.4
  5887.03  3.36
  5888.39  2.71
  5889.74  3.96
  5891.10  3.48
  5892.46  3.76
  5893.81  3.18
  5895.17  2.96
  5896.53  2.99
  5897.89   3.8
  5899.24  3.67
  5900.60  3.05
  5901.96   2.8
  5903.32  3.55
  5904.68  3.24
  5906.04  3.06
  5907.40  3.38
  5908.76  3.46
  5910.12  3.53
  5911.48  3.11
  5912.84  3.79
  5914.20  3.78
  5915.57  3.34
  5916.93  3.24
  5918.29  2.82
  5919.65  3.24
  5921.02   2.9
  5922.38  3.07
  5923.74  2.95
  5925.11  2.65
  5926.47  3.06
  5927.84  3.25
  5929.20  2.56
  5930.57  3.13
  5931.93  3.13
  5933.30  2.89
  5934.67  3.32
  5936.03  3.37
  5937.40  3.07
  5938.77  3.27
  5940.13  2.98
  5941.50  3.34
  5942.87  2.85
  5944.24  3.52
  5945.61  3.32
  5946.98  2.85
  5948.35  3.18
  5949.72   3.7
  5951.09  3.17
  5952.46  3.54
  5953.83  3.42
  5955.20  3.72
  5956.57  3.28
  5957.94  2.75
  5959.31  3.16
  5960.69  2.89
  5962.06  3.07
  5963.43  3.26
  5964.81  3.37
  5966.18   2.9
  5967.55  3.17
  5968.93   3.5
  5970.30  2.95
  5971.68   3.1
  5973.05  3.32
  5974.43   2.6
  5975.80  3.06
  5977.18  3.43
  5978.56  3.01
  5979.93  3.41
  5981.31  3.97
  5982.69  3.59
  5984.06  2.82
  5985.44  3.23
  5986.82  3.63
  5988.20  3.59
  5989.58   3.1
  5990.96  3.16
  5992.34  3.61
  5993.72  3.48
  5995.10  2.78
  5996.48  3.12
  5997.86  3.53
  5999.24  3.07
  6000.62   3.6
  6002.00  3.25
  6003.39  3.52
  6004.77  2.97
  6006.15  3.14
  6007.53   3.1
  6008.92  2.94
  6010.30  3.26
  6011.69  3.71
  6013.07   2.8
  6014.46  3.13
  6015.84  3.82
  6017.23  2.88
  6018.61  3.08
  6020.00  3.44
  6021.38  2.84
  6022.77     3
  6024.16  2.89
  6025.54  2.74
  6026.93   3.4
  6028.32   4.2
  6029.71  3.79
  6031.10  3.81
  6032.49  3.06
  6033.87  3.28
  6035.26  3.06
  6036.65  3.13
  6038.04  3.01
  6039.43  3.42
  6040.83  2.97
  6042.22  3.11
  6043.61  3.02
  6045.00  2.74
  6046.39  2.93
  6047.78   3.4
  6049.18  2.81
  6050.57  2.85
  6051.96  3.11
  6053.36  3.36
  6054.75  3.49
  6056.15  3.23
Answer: 0.016 mag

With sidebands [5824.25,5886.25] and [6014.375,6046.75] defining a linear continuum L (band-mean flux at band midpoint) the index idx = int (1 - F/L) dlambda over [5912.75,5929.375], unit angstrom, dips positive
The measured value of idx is 0.7 angstrom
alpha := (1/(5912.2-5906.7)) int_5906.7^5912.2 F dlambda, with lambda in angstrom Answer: 3.37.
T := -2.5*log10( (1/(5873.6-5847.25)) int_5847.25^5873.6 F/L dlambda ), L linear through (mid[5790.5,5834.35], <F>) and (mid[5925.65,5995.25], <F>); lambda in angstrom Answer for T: 0.06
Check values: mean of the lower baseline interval 3.32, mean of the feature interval 3.09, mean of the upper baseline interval 3.21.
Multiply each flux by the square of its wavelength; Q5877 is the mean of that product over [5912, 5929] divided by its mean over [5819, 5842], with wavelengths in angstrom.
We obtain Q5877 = 0.9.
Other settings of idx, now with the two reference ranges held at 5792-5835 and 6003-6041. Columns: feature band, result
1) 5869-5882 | 0.90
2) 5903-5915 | -0.51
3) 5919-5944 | 1.62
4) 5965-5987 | 0.20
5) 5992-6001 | -0.13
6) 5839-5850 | -1.44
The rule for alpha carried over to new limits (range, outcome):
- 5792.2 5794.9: 2.71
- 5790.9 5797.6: 2.88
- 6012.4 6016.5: 3.25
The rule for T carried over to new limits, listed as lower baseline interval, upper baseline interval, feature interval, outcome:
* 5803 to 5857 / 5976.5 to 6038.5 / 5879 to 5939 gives 0.053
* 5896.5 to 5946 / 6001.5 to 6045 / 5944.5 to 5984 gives -0.010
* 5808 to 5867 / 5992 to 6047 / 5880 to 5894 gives 0.019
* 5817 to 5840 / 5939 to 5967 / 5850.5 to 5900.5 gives 0.070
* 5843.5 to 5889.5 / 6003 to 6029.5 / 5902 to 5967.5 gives -0.003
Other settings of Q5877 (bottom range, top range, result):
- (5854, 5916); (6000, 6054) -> 1.04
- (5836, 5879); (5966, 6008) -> 1.05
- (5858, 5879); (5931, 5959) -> 1.06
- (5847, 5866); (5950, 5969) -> 1.09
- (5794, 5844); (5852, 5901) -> 0.95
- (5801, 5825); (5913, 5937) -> 0.97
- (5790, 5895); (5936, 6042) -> 1.04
